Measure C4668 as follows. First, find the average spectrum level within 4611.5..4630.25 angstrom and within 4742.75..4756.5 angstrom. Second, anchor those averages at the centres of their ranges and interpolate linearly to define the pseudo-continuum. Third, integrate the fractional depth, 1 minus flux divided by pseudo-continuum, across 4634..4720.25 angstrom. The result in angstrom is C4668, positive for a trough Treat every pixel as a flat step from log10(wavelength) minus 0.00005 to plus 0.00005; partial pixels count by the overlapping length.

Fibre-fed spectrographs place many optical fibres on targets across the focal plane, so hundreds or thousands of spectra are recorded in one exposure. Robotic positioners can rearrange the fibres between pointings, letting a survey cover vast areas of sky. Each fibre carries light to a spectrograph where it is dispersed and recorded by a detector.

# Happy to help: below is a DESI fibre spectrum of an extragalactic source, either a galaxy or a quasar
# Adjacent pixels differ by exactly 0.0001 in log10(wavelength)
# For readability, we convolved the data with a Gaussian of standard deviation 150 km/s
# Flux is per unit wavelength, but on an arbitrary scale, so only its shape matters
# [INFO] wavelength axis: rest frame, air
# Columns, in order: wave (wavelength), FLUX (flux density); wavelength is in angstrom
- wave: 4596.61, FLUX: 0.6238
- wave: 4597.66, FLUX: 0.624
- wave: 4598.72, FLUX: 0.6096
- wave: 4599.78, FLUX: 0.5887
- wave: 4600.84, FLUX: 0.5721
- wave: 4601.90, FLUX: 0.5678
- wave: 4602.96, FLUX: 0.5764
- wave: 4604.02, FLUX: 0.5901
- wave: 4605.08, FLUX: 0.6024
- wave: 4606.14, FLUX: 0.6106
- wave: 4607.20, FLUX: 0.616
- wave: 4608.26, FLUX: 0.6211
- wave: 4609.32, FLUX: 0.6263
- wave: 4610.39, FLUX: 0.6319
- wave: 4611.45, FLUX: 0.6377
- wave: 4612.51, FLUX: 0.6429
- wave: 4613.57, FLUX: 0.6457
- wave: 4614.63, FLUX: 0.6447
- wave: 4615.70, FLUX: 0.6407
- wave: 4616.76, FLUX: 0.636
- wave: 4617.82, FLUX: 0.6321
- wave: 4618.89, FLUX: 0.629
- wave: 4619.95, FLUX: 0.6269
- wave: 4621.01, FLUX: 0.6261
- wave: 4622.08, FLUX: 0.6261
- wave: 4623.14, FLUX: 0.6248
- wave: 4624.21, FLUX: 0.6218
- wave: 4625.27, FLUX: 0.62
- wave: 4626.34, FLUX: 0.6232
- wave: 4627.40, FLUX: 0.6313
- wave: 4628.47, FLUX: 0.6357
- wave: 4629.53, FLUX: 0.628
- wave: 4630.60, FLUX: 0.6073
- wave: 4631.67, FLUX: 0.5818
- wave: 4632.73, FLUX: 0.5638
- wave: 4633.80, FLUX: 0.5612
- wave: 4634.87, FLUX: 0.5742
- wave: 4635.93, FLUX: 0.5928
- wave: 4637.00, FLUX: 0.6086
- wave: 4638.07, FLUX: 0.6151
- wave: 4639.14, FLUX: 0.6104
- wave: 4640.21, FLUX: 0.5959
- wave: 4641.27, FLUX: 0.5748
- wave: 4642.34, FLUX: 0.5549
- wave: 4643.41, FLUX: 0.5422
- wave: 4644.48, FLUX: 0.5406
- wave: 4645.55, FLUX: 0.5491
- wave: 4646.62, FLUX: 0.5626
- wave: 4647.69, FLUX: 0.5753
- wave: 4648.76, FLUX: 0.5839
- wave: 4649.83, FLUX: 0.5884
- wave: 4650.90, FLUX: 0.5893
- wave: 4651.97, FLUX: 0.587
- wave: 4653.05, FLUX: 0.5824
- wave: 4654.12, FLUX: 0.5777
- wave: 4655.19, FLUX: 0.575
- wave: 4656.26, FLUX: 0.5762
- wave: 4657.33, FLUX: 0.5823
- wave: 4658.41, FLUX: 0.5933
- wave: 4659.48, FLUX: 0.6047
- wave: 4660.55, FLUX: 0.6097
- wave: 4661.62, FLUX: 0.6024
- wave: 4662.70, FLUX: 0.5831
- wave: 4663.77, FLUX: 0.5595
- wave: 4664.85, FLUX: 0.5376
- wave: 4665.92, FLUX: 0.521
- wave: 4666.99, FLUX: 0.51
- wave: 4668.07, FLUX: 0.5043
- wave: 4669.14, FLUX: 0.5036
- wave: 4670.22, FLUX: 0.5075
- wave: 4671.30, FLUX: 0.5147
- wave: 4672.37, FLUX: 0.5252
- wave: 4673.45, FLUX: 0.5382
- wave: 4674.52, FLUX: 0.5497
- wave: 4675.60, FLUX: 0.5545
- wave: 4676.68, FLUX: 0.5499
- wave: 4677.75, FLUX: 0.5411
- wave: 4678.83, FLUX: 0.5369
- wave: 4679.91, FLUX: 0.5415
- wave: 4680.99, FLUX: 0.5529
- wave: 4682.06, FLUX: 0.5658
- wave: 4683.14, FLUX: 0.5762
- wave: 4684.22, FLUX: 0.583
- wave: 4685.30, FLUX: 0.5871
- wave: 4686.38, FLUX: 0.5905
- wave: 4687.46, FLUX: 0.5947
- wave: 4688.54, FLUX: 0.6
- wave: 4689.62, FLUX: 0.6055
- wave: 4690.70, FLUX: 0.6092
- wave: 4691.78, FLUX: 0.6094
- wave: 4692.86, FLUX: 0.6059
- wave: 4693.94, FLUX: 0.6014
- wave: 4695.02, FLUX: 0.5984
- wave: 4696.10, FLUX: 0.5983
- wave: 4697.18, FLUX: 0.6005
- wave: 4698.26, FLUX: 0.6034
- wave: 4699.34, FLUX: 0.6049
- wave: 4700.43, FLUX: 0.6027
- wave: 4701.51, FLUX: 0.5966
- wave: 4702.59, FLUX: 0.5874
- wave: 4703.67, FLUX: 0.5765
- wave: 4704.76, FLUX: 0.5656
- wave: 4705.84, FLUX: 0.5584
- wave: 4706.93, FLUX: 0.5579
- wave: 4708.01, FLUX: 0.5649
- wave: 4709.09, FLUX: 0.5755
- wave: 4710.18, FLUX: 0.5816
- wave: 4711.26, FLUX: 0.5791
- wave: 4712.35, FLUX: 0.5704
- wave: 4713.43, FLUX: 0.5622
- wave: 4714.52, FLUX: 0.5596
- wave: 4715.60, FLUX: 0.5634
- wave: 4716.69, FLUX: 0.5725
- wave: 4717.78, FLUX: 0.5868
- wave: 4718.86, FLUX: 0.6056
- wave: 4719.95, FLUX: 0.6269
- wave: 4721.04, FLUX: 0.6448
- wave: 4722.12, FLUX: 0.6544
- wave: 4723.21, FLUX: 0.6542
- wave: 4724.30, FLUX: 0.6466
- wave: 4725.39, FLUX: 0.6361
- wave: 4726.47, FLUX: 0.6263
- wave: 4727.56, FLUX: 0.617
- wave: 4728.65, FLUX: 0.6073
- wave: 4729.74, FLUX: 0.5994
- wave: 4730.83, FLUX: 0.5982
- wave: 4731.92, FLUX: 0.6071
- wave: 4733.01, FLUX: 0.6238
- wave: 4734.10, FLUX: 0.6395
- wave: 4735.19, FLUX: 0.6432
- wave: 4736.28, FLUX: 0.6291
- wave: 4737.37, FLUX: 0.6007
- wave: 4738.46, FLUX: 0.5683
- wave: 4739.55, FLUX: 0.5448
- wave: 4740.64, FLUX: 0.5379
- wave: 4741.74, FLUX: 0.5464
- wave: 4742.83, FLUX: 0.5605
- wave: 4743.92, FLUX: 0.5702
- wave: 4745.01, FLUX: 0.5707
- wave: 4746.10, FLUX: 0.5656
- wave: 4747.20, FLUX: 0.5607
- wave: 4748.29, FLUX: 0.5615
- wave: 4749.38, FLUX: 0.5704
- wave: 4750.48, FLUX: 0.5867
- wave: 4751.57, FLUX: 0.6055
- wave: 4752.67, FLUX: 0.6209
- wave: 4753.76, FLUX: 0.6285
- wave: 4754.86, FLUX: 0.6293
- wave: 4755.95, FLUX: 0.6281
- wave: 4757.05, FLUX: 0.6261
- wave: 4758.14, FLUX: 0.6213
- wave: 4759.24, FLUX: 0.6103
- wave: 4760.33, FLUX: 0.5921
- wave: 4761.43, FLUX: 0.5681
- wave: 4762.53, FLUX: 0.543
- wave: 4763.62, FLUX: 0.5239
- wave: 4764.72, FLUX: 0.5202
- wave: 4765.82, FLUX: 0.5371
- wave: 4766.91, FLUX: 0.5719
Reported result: 5.6 angstrom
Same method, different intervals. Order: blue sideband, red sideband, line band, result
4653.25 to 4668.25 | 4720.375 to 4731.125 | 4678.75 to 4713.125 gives 1.0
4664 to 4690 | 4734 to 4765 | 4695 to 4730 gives -1.8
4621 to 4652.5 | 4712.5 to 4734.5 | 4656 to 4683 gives 2.2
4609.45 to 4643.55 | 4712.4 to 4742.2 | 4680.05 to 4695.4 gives 0.4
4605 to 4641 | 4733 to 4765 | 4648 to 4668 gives 1.1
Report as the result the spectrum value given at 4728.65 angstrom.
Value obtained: 0.6073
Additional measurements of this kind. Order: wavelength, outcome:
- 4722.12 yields 0.6544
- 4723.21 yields 0.6542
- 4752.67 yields 0.6209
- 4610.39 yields 0.6319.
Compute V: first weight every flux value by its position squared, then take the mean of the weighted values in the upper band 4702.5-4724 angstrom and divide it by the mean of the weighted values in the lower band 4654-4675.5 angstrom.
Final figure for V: 1.1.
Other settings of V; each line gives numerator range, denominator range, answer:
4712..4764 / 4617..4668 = 1.06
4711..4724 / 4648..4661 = 1.05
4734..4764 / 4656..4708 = 1.06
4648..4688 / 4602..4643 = 0.94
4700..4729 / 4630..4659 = 1.06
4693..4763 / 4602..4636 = 1.01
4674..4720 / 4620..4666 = 1.01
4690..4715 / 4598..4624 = 0.99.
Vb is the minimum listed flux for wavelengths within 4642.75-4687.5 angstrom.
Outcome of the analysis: 0.5036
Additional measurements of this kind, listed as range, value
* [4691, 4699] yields 0.5983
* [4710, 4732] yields 0.5596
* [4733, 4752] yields 0.5379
